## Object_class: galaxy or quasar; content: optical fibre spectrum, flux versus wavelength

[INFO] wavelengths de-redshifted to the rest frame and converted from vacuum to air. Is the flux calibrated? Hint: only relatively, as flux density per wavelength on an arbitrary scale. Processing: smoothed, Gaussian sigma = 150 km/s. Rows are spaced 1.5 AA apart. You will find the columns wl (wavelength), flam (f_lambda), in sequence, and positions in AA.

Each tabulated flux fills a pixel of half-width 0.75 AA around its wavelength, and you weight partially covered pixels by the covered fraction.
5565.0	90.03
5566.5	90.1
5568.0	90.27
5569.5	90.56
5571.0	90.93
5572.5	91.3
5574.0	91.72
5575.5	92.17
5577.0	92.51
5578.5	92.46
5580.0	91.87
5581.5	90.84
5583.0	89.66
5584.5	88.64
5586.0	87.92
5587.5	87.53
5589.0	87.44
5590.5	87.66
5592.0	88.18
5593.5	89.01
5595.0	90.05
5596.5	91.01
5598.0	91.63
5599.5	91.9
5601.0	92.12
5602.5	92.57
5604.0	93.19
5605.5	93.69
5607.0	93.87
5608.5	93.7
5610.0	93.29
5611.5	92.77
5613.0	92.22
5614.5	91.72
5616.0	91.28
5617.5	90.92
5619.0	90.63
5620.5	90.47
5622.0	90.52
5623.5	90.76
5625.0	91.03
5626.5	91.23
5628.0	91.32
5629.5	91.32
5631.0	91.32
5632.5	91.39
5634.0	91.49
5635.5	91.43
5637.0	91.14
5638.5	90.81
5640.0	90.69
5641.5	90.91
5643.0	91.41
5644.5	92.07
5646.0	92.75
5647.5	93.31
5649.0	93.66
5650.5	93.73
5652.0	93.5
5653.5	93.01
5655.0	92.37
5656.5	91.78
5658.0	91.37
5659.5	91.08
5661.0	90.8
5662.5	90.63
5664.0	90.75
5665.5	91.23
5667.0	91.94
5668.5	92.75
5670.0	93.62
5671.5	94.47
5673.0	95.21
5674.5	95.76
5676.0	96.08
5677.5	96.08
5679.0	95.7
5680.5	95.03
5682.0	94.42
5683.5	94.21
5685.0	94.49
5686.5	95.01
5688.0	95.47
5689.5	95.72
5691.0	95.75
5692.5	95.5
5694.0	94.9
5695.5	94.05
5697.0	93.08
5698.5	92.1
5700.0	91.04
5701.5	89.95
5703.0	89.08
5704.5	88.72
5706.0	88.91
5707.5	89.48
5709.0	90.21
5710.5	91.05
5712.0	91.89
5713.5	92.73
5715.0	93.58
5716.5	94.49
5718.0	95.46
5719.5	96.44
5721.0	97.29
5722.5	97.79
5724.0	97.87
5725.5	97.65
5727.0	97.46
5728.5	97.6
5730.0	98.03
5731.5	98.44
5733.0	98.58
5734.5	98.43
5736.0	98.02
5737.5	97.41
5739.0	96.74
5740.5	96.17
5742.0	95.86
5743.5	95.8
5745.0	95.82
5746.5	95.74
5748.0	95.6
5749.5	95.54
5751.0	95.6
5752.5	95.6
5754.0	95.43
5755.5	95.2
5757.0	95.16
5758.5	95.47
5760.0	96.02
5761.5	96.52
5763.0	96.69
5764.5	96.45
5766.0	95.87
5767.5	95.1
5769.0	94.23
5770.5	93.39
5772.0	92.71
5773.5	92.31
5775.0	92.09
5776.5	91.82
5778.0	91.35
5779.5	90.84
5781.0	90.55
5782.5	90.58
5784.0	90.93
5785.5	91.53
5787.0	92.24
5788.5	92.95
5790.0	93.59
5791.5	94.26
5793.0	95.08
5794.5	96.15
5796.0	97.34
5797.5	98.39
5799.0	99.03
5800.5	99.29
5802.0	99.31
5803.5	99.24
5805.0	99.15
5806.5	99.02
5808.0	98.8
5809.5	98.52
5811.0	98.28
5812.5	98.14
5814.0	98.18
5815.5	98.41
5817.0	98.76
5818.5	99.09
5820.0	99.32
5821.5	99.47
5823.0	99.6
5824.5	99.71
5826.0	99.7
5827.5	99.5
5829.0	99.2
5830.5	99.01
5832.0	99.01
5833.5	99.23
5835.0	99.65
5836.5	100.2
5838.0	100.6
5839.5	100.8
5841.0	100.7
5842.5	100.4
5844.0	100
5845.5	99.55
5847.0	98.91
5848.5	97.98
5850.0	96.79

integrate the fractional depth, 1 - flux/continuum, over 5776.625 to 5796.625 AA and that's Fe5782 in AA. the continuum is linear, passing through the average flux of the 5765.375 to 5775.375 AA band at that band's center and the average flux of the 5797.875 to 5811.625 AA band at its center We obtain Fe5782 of 0.70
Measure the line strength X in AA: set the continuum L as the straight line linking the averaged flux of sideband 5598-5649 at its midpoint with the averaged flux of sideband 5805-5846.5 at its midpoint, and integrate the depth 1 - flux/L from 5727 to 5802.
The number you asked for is 1.4 AA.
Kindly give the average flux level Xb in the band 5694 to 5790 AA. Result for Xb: 94.3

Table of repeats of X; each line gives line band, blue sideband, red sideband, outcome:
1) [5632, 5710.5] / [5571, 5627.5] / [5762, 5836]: 0.3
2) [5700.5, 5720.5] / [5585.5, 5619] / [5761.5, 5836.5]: 0.5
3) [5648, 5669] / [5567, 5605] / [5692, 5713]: -0.2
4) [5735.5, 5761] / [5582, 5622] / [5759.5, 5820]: -0.4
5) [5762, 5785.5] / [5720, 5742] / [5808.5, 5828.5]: 1.3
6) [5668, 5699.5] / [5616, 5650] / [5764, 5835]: -0.6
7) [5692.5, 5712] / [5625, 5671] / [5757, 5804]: 0.4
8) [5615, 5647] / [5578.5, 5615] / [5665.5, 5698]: 0.4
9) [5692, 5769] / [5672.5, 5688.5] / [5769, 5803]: -0.3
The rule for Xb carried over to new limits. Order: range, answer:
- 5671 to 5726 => 93.9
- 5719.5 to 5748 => 97.2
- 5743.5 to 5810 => 95.1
